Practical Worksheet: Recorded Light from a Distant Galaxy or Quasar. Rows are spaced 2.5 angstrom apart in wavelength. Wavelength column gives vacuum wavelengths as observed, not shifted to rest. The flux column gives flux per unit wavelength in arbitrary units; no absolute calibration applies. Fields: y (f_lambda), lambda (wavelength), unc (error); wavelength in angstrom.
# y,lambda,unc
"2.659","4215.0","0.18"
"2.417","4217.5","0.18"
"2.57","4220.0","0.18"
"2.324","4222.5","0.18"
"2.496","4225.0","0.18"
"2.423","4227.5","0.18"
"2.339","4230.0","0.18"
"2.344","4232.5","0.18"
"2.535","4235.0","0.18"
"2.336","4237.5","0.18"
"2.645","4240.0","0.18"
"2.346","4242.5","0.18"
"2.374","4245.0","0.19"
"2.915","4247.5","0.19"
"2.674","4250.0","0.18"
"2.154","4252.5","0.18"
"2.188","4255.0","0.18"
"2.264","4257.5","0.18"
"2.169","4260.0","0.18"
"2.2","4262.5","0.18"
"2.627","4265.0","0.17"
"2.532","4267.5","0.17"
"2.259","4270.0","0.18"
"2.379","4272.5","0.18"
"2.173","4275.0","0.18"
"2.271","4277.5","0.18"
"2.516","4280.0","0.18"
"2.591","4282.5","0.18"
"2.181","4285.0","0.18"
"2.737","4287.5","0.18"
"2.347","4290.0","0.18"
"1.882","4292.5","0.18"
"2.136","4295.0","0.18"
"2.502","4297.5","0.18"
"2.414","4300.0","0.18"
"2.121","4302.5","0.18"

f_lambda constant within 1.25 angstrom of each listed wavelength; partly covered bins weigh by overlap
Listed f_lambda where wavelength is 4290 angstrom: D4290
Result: 2.347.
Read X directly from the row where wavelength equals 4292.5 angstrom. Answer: 1.882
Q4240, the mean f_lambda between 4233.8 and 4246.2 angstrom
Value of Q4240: 2.45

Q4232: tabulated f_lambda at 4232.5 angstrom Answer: 2.344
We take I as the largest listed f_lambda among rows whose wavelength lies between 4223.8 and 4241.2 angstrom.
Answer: 2.645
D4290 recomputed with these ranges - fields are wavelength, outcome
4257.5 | 2.264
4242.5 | 2.346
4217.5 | 2.417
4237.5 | 2.336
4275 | 2.173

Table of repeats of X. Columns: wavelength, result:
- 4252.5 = 2.154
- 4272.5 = 2.379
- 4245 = 2.374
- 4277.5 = 2.271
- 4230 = 2.339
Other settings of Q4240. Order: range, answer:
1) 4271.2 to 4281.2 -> 2.33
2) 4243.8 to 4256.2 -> 2.46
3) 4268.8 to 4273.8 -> 2.32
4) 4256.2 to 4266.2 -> 2.31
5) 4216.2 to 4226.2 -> 2.45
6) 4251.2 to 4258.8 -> 2.2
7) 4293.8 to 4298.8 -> 2.32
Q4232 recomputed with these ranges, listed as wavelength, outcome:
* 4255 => 2.188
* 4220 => 2.57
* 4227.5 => 2.423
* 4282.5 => 2.591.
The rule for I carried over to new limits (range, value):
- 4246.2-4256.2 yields 2.915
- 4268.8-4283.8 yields 2.591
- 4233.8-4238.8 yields 2.535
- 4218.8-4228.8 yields 2.57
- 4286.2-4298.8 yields 2.737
